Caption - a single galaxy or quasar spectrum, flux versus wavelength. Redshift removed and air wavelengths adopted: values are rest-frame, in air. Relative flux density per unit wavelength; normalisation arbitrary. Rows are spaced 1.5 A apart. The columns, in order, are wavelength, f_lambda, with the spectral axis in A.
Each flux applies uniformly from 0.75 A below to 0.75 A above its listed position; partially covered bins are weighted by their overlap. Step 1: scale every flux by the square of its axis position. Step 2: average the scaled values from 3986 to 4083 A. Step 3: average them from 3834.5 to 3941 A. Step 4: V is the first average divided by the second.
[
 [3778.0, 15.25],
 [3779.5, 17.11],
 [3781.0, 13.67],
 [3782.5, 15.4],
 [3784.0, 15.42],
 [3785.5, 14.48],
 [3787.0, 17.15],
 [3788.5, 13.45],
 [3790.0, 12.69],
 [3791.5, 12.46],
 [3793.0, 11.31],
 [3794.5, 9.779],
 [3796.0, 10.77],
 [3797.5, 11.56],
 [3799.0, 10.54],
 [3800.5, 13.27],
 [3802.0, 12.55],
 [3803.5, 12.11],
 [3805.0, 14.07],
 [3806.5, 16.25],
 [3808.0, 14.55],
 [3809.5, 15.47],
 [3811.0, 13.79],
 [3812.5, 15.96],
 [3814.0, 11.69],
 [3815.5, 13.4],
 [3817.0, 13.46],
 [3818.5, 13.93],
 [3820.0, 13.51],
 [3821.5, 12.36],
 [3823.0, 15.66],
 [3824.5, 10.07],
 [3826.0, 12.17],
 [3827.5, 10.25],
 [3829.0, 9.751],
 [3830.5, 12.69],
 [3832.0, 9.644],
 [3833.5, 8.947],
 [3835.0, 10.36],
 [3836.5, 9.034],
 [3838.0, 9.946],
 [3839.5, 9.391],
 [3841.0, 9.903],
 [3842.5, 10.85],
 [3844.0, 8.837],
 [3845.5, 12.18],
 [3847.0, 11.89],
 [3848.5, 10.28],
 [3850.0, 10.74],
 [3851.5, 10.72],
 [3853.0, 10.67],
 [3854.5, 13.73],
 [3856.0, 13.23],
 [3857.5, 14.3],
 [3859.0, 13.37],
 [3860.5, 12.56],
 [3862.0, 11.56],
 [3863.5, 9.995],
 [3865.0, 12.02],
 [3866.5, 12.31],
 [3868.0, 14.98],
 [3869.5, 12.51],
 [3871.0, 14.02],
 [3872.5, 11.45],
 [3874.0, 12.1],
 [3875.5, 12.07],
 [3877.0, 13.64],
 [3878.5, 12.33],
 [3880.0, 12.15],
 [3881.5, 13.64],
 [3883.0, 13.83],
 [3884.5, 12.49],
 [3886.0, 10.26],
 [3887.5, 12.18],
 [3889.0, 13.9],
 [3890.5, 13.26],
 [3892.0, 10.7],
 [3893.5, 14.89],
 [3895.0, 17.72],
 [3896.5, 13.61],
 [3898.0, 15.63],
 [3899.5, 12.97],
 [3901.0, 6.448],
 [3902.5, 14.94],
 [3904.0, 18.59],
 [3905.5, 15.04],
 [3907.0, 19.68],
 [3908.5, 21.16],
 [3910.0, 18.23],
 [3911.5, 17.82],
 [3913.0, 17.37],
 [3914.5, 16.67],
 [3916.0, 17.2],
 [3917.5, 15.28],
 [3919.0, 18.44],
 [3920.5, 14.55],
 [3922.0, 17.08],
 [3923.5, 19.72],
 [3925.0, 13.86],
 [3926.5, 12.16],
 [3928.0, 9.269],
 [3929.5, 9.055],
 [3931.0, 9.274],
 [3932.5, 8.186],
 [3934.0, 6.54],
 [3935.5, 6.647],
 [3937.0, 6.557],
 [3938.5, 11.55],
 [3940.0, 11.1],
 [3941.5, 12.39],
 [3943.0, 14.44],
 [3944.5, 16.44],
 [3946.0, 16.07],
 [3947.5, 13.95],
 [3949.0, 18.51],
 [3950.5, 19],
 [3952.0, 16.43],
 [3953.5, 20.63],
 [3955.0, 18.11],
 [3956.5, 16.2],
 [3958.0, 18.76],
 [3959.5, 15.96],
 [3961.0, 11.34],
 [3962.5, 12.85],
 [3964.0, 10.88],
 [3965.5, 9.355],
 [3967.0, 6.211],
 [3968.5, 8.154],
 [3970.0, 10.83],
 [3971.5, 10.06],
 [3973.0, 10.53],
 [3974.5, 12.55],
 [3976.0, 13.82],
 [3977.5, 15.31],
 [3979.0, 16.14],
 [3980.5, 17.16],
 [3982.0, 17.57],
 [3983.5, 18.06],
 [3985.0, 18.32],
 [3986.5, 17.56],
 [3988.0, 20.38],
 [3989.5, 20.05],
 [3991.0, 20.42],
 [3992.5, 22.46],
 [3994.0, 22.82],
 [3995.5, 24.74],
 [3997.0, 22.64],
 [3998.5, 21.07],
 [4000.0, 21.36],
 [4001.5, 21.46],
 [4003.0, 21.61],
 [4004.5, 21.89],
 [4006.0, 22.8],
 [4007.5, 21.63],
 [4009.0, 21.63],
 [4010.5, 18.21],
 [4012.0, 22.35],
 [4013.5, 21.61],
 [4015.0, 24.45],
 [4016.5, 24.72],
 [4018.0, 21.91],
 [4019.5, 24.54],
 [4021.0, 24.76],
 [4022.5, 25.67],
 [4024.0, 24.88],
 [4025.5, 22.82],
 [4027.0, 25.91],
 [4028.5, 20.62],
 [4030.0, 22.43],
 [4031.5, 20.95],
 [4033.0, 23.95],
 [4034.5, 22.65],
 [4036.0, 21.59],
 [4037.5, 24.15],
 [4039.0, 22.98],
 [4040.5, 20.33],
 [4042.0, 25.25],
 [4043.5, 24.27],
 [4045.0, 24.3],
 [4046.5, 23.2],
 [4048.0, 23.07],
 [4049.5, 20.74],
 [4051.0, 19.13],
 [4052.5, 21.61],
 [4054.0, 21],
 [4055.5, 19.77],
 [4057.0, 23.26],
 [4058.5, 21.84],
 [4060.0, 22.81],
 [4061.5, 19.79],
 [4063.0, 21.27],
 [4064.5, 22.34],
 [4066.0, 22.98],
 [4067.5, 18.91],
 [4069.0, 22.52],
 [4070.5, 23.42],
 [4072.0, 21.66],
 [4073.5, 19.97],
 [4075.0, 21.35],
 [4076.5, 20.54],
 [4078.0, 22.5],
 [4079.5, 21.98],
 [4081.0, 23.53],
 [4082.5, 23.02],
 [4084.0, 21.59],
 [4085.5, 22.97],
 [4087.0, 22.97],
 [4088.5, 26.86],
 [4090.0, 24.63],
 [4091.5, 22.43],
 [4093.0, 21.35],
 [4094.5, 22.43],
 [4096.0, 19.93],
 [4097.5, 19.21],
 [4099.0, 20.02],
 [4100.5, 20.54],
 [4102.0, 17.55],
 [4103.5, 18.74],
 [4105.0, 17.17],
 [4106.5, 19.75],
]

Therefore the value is 1.9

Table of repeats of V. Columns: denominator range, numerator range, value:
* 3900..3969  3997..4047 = 1.69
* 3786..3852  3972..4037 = 1.91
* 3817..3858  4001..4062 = 2.20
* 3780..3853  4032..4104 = 2.04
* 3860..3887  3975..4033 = 1.83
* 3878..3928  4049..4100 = 1.59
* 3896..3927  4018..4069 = 1.50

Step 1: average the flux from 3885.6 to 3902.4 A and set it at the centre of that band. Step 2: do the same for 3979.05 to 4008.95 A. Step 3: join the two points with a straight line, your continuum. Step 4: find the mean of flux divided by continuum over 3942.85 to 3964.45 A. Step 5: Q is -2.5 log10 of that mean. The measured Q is 0.09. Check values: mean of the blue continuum 13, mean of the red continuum 20.7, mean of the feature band 16.1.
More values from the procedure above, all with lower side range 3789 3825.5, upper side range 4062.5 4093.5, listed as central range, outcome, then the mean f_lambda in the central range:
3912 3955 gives 0.23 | 14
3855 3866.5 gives 0.19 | 12.5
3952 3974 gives 0.37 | 13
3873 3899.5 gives 0.19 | 13.2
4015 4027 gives -0.19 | 24.3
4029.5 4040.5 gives -0.08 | 22.5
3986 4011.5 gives -0.09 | 21.4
